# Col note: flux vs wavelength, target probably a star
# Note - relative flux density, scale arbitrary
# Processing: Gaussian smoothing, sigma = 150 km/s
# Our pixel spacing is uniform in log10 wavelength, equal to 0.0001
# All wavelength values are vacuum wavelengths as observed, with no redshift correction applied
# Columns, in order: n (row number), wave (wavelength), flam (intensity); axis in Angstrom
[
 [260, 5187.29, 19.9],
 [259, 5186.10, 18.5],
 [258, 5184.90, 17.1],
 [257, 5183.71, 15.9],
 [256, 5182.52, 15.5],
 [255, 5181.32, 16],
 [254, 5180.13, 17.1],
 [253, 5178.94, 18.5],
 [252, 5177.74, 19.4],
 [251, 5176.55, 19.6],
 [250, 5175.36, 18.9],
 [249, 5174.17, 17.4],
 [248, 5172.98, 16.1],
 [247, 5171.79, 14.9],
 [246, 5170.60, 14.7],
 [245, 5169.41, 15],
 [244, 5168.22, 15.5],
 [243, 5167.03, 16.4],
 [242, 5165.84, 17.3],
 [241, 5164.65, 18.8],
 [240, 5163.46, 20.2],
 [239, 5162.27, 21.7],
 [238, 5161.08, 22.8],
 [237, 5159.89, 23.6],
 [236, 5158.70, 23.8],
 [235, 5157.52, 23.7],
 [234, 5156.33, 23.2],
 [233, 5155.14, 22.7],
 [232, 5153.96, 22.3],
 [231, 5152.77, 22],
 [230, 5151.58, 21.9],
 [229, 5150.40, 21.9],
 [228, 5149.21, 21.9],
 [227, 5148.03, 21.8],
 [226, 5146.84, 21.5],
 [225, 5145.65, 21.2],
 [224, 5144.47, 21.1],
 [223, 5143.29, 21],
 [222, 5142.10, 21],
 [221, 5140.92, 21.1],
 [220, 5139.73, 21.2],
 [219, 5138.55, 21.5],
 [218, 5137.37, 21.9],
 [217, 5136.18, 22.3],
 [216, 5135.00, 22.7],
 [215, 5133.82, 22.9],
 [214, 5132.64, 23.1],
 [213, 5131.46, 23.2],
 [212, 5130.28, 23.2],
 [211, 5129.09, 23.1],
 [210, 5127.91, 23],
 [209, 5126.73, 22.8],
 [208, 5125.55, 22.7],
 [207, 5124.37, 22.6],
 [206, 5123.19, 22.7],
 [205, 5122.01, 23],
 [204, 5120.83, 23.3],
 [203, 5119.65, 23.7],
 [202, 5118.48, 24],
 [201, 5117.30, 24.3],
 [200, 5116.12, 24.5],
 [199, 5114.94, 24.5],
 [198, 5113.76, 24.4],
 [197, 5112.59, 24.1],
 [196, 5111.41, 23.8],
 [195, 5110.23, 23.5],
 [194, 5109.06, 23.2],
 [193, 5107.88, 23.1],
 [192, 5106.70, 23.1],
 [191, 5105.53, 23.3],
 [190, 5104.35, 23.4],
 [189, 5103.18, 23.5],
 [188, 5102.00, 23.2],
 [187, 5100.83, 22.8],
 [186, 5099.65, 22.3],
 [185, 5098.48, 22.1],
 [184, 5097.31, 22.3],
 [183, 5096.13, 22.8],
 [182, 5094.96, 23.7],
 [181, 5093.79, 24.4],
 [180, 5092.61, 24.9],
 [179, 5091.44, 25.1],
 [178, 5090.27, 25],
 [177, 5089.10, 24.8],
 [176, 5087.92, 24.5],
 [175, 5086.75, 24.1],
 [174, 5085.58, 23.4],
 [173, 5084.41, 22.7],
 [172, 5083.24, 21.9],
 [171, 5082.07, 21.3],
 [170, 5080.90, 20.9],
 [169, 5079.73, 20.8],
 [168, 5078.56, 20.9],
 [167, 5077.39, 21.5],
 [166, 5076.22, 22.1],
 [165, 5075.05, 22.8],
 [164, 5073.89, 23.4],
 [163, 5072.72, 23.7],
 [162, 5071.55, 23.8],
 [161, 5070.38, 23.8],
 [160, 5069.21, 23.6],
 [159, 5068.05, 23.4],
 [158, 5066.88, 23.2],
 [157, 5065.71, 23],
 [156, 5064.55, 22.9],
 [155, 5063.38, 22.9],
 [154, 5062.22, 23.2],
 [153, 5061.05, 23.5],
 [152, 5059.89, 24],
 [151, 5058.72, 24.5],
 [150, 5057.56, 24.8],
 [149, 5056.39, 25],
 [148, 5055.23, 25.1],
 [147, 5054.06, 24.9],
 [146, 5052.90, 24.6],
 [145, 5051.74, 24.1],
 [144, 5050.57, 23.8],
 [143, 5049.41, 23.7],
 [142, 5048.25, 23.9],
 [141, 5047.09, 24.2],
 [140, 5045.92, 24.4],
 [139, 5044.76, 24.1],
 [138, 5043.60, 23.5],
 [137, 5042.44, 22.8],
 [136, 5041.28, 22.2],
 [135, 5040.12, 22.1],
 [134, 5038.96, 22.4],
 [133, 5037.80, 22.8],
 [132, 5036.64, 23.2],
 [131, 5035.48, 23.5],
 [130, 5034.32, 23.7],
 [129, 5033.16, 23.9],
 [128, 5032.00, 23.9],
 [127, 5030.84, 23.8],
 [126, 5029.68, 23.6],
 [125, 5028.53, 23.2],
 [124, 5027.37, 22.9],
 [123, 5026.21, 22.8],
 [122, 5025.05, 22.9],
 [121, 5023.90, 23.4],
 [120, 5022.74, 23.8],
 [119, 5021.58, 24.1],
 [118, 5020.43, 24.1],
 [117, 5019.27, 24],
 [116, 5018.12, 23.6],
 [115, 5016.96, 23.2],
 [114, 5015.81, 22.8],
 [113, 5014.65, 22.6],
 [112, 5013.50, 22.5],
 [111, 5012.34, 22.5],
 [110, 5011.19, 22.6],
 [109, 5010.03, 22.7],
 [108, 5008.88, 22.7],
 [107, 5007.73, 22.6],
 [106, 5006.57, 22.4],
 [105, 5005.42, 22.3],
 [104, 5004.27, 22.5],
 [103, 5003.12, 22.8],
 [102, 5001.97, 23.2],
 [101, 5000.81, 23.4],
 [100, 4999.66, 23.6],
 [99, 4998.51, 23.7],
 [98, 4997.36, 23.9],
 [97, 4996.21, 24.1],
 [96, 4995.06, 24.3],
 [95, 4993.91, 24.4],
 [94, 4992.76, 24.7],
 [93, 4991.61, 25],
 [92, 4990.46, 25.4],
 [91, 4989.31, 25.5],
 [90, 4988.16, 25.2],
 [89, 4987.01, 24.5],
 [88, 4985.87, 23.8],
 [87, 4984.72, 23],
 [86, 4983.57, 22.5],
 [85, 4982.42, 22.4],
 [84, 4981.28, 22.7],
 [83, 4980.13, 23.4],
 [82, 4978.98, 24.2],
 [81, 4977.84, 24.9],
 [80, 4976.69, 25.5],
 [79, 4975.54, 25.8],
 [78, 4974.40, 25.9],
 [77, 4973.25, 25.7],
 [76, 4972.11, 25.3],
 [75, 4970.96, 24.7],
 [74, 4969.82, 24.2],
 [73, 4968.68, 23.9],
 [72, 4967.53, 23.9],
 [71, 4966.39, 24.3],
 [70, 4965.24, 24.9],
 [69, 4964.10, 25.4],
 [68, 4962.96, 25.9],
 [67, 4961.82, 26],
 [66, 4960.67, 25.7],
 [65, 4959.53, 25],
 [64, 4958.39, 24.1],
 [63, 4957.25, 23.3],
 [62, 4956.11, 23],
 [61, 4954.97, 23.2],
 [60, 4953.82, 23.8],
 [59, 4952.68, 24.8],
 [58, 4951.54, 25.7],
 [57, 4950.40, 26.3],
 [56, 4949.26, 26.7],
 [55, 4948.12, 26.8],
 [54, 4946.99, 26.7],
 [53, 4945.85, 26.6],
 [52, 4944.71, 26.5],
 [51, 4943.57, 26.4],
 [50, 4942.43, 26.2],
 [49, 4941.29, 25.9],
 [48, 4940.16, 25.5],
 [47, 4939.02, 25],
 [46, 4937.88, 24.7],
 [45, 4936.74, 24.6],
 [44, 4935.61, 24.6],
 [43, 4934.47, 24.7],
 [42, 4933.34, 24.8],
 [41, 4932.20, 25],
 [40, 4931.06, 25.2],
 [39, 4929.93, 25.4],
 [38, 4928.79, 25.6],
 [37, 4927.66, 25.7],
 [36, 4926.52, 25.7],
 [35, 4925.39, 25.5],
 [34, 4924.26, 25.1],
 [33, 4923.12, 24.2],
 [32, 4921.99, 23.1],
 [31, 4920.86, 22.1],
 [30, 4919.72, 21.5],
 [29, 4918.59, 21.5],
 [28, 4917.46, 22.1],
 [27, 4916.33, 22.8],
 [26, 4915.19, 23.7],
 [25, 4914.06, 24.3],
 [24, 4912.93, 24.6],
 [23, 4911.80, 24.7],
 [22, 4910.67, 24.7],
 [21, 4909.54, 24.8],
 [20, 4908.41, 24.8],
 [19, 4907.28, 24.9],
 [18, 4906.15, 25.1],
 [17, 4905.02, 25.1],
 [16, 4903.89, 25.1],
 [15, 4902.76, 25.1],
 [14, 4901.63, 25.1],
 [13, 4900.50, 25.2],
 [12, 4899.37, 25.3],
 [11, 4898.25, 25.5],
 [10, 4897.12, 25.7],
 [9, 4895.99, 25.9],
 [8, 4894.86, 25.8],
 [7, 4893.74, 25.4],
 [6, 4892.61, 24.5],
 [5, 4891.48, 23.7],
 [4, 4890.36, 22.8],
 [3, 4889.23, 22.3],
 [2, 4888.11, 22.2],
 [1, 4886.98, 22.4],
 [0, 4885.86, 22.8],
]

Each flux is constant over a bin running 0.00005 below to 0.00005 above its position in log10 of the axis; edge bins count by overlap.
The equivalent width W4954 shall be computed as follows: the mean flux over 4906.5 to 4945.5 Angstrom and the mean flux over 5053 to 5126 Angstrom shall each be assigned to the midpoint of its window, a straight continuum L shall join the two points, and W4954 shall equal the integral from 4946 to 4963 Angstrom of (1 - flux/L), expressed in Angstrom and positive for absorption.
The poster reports -0.5 Angstrom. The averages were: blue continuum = 24.6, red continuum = 23.4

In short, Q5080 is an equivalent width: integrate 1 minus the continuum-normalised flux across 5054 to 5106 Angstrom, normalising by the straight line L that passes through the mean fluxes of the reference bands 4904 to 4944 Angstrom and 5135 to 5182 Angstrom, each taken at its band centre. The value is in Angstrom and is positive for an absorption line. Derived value -4.1 Angstrom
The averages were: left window 24.6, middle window 23.3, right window 20.1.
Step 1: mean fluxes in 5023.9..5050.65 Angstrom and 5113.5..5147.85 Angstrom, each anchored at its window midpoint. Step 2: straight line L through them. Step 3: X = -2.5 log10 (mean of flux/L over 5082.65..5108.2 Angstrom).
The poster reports -0.03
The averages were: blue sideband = 23.4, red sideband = 22.6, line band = 23.5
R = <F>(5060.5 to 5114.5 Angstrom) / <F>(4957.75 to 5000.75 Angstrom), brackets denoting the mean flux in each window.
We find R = 0.95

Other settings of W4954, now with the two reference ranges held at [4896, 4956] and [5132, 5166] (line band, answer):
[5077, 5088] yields 0.3 Angstrom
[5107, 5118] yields -0.8 Angstrom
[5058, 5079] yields -0.2 Angstrom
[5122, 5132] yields -0.3 Angstrom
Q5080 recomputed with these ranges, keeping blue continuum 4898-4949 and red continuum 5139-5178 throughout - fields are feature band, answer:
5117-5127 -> -1.11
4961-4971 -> -0.34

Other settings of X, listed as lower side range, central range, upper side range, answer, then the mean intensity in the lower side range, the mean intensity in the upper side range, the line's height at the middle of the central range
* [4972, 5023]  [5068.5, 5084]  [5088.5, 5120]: 0.064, 23.8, 23.7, 23.7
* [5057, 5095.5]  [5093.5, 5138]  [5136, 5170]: -0.053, 23.3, 21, 22.1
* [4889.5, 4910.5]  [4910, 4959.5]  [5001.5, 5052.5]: -0.011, 24.9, 23.2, 24.5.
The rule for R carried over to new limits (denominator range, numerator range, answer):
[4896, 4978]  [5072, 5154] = 0.92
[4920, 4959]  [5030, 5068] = 0.94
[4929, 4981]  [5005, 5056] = 0.93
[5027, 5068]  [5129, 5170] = 0.90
